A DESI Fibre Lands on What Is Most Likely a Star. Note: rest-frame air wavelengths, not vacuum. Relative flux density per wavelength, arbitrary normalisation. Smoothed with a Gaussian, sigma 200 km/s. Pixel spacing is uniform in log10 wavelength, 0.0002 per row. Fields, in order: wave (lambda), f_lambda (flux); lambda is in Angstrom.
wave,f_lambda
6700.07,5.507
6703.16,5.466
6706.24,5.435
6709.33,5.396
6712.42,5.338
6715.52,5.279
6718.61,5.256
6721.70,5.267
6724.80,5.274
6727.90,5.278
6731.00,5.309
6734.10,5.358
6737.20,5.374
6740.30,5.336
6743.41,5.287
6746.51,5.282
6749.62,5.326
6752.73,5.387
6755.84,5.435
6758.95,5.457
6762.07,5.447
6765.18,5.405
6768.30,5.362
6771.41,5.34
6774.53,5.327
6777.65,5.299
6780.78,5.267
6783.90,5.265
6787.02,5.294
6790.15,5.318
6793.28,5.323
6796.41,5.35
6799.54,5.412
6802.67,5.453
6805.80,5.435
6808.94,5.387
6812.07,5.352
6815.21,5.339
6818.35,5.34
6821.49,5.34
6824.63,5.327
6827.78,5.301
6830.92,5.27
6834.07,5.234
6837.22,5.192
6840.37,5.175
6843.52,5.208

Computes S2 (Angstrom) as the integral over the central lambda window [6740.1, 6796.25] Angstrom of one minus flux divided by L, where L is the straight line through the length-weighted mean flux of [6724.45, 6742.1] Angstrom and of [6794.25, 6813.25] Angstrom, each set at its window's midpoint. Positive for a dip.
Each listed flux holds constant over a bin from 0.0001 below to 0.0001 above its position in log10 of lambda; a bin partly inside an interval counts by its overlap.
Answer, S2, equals 0.2 Angstrom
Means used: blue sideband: 5.32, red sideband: 5.4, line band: 5.34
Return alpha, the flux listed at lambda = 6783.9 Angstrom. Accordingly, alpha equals 5.265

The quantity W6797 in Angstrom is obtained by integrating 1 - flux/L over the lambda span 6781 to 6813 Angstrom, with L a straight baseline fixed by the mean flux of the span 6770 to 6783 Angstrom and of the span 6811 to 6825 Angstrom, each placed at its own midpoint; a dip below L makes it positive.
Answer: -0.20 Angstrom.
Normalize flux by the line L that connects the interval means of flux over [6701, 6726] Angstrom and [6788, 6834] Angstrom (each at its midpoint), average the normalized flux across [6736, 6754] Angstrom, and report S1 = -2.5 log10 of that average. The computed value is 0.00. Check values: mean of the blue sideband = 5.34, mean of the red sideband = 5.35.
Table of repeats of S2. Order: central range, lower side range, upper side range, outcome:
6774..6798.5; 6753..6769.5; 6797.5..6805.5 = 0.5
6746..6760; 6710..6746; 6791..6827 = -0.1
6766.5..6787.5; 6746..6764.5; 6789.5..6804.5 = 0.3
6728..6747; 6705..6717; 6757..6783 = 0.1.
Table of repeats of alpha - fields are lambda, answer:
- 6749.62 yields 5.326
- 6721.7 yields 5.267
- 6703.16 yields 5.466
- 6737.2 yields 5.374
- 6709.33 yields 5.396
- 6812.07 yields 5.352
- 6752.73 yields 5.387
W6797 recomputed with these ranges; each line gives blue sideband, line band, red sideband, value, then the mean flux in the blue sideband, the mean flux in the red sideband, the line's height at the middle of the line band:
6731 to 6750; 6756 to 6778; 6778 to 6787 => -0.4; 5.33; 5.28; 5.29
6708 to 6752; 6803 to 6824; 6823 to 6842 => -0.4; 5.31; 5.25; 5.26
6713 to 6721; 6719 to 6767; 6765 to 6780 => -0.4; 5.28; 5.34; 5.3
